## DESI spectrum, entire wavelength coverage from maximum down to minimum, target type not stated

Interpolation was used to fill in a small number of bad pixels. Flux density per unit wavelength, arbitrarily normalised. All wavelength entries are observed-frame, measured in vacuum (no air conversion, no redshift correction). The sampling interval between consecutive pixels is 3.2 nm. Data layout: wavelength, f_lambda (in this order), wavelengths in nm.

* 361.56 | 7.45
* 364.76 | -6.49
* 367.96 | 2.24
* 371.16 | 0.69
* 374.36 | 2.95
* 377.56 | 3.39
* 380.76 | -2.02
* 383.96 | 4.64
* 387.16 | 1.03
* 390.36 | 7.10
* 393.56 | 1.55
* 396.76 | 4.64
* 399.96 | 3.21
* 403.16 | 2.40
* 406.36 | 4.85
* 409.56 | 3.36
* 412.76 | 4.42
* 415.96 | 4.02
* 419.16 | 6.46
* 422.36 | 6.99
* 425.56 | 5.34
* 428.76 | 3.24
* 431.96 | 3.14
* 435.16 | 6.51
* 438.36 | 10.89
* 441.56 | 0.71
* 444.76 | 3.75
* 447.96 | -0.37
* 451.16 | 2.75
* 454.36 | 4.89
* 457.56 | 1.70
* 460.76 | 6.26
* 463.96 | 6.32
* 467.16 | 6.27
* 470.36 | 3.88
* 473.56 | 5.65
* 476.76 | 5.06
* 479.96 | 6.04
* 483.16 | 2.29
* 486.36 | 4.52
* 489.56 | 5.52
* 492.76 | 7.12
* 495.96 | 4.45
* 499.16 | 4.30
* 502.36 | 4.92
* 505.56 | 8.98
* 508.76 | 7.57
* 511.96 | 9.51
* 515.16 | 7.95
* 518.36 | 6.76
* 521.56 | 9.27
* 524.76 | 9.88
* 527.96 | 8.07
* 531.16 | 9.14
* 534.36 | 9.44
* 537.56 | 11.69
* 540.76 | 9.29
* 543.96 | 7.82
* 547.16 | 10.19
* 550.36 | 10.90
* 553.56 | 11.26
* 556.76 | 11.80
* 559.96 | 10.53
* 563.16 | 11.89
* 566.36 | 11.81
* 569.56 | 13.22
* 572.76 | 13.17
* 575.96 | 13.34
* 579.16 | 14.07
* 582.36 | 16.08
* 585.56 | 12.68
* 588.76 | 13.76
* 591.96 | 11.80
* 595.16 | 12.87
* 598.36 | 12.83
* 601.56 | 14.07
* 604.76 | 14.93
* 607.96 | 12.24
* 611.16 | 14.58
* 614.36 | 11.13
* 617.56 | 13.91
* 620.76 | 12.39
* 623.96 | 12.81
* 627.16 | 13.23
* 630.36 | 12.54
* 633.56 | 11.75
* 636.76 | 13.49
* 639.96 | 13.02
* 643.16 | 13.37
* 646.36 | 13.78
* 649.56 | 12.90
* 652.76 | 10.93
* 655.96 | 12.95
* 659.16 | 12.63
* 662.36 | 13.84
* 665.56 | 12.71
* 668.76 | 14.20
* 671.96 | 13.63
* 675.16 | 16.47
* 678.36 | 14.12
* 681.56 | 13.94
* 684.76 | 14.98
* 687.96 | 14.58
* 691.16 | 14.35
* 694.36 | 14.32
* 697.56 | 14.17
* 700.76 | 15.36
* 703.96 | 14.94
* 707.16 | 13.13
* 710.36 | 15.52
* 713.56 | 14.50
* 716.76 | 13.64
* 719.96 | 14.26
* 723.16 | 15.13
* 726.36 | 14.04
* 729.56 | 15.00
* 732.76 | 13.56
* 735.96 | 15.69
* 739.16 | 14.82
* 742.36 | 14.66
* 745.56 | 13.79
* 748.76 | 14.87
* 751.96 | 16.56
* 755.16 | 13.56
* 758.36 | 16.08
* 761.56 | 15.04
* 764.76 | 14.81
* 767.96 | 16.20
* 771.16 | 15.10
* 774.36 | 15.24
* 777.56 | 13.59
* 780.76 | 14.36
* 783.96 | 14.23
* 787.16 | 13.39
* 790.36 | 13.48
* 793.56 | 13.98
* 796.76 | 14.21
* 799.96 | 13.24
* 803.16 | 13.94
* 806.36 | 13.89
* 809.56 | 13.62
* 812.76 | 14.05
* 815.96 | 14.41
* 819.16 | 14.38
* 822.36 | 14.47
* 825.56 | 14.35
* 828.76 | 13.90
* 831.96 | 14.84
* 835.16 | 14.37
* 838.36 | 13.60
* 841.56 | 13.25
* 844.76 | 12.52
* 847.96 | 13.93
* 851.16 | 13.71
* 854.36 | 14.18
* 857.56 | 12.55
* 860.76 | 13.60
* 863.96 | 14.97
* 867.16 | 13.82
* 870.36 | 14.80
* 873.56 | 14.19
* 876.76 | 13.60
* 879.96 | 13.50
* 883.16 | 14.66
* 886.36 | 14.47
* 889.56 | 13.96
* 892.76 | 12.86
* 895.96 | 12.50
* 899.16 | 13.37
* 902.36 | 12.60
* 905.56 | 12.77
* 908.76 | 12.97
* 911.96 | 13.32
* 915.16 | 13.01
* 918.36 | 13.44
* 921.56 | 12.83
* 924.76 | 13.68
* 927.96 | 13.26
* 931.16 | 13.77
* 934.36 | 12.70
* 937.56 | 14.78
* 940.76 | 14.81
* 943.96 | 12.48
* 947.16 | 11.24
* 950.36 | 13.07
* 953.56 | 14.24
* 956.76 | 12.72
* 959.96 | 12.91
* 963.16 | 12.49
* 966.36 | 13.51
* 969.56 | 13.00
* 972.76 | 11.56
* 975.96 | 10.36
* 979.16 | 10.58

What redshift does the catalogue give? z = 0.262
